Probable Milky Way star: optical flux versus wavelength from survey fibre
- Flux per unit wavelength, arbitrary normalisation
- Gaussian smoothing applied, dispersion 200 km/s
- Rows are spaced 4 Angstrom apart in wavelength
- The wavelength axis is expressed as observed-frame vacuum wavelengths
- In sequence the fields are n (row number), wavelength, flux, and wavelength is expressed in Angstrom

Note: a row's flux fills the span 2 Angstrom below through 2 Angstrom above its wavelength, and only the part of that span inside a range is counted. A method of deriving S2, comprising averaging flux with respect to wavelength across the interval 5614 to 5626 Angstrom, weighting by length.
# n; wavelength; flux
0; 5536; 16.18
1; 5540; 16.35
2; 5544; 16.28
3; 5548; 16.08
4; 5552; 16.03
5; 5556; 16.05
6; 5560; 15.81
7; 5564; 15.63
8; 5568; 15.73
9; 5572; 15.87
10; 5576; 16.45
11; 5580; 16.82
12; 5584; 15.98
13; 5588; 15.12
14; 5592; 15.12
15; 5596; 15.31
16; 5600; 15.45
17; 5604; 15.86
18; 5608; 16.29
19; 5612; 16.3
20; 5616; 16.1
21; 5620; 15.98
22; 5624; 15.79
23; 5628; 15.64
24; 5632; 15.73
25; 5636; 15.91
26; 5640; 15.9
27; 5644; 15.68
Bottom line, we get 16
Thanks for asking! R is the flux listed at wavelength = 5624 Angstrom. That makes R 15.79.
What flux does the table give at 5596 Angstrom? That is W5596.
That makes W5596 15.31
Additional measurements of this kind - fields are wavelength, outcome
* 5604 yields 15.86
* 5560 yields 15.81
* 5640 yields 15.9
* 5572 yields 15.87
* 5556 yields 16.05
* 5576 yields 16.45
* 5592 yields 15.12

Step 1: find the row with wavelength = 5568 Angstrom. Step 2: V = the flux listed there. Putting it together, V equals 15.73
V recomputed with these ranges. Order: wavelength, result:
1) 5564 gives 15.63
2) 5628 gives 15.64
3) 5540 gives 16.35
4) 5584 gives 15.98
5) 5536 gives 16.18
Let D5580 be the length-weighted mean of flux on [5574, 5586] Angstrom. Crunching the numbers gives 16.4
